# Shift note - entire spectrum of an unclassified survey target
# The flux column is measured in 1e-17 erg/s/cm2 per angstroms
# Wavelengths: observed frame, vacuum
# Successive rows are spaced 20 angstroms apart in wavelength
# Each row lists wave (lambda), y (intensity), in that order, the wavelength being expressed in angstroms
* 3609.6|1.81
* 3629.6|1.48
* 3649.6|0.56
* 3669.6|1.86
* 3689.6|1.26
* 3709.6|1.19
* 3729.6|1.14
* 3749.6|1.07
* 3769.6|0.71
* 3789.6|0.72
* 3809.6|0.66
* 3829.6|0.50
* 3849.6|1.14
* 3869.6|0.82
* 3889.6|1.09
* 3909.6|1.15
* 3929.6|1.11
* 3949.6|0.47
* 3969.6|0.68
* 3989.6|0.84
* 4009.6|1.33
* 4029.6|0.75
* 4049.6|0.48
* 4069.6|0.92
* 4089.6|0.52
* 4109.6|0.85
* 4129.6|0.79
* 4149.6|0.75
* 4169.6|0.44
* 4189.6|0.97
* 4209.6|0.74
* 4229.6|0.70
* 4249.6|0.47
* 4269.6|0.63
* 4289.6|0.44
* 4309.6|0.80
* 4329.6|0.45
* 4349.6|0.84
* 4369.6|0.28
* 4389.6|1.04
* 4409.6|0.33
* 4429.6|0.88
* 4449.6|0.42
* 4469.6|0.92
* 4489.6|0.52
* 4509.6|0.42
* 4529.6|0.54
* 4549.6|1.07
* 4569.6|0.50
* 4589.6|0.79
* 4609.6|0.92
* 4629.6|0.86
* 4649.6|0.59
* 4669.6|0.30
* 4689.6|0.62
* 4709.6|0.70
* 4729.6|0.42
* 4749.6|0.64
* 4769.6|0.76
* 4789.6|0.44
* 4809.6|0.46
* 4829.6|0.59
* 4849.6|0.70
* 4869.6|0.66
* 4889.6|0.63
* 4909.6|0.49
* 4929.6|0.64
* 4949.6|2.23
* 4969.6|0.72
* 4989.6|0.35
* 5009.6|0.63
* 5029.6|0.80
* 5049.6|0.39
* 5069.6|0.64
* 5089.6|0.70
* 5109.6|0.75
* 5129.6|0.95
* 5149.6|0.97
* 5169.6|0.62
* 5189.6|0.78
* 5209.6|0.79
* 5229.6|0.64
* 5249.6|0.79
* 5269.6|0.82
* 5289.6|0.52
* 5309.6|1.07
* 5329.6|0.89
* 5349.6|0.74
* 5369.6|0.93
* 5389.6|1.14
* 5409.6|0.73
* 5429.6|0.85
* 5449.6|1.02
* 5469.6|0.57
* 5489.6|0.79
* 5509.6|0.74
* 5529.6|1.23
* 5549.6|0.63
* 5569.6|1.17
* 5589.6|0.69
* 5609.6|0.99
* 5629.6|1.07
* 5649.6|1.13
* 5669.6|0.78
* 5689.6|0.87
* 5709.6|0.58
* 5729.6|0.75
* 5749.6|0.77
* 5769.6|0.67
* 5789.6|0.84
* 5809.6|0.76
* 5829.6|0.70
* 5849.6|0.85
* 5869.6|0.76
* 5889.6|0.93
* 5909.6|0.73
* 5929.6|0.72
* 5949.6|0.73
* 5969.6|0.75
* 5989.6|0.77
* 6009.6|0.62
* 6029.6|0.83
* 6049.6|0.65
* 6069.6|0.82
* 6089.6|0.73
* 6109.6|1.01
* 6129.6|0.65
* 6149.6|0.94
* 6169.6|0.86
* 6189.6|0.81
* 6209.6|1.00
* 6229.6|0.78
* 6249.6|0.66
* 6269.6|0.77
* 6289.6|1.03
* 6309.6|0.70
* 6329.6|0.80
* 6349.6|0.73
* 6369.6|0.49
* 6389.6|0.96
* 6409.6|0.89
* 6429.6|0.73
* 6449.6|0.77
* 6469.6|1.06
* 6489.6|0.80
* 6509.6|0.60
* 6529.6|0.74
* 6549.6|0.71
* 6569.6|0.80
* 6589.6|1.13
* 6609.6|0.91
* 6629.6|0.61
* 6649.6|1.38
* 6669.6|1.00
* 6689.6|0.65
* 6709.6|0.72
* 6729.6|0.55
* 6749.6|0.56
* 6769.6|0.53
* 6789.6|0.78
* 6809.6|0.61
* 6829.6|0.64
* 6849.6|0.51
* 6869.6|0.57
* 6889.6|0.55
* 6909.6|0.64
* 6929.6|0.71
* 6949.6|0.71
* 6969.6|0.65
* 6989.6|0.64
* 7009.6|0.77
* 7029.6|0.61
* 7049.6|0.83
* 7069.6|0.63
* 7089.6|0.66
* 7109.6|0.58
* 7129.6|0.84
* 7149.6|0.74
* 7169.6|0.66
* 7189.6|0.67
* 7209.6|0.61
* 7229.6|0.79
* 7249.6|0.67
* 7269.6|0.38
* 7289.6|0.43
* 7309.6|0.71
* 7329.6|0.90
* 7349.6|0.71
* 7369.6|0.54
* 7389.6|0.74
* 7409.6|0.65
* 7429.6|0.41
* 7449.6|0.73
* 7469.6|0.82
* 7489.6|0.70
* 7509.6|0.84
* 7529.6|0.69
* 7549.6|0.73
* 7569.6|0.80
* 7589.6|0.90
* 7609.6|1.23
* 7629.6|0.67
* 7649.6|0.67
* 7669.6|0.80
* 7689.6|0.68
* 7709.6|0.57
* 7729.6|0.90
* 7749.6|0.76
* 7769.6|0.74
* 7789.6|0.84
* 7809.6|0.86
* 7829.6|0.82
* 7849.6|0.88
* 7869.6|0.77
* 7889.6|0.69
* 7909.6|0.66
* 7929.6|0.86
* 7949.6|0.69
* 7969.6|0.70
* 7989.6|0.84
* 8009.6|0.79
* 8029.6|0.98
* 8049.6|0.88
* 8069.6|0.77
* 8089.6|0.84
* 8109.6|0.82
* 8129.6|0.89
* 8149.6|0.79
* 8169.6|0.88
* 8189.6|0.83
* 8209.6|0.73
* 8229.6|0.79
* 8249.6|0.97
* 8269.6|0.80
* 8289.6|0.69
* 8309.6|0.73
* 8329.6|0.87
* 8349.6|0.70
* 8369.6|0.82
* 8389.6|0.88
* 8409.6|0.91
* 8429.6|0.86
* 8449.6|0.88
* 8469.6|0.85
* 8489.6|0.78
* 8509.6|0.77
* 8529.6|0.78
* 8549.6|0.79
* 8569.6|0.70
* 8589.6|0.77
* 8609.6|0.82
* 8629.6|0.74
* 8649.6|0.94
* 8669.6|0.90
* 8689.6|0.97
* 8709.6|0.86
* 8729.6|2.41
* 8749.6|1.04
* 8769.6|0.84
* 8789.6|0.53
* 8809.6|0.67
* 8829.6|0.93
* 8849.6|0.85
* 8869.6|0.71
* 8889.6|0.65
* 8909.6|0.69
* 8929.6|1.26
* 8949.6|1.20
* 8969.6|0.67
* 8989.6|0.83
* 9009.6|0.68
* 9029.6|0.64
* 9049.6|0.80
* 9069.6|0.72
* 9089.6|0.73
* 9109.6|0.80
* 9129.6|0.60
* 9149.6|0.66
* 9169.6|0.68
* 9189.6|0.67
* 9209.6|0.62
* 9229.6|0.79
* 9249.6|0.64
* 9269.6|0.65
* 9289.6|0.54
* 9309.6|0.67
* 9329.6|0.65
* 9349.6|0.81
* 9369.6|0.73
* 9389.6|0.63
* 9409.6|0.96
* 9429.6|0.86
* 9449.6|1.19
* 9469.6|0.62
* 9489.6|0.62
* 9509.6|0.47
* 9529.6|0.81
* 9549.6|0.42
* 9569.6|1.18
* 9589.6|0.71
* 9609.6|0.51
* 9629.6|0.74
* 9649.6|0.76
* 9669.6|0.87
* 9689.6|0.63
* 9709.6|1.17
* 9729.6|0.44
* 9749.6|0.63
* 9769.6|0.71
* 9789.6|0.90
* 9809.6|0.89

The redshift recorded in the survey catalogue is 0.33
